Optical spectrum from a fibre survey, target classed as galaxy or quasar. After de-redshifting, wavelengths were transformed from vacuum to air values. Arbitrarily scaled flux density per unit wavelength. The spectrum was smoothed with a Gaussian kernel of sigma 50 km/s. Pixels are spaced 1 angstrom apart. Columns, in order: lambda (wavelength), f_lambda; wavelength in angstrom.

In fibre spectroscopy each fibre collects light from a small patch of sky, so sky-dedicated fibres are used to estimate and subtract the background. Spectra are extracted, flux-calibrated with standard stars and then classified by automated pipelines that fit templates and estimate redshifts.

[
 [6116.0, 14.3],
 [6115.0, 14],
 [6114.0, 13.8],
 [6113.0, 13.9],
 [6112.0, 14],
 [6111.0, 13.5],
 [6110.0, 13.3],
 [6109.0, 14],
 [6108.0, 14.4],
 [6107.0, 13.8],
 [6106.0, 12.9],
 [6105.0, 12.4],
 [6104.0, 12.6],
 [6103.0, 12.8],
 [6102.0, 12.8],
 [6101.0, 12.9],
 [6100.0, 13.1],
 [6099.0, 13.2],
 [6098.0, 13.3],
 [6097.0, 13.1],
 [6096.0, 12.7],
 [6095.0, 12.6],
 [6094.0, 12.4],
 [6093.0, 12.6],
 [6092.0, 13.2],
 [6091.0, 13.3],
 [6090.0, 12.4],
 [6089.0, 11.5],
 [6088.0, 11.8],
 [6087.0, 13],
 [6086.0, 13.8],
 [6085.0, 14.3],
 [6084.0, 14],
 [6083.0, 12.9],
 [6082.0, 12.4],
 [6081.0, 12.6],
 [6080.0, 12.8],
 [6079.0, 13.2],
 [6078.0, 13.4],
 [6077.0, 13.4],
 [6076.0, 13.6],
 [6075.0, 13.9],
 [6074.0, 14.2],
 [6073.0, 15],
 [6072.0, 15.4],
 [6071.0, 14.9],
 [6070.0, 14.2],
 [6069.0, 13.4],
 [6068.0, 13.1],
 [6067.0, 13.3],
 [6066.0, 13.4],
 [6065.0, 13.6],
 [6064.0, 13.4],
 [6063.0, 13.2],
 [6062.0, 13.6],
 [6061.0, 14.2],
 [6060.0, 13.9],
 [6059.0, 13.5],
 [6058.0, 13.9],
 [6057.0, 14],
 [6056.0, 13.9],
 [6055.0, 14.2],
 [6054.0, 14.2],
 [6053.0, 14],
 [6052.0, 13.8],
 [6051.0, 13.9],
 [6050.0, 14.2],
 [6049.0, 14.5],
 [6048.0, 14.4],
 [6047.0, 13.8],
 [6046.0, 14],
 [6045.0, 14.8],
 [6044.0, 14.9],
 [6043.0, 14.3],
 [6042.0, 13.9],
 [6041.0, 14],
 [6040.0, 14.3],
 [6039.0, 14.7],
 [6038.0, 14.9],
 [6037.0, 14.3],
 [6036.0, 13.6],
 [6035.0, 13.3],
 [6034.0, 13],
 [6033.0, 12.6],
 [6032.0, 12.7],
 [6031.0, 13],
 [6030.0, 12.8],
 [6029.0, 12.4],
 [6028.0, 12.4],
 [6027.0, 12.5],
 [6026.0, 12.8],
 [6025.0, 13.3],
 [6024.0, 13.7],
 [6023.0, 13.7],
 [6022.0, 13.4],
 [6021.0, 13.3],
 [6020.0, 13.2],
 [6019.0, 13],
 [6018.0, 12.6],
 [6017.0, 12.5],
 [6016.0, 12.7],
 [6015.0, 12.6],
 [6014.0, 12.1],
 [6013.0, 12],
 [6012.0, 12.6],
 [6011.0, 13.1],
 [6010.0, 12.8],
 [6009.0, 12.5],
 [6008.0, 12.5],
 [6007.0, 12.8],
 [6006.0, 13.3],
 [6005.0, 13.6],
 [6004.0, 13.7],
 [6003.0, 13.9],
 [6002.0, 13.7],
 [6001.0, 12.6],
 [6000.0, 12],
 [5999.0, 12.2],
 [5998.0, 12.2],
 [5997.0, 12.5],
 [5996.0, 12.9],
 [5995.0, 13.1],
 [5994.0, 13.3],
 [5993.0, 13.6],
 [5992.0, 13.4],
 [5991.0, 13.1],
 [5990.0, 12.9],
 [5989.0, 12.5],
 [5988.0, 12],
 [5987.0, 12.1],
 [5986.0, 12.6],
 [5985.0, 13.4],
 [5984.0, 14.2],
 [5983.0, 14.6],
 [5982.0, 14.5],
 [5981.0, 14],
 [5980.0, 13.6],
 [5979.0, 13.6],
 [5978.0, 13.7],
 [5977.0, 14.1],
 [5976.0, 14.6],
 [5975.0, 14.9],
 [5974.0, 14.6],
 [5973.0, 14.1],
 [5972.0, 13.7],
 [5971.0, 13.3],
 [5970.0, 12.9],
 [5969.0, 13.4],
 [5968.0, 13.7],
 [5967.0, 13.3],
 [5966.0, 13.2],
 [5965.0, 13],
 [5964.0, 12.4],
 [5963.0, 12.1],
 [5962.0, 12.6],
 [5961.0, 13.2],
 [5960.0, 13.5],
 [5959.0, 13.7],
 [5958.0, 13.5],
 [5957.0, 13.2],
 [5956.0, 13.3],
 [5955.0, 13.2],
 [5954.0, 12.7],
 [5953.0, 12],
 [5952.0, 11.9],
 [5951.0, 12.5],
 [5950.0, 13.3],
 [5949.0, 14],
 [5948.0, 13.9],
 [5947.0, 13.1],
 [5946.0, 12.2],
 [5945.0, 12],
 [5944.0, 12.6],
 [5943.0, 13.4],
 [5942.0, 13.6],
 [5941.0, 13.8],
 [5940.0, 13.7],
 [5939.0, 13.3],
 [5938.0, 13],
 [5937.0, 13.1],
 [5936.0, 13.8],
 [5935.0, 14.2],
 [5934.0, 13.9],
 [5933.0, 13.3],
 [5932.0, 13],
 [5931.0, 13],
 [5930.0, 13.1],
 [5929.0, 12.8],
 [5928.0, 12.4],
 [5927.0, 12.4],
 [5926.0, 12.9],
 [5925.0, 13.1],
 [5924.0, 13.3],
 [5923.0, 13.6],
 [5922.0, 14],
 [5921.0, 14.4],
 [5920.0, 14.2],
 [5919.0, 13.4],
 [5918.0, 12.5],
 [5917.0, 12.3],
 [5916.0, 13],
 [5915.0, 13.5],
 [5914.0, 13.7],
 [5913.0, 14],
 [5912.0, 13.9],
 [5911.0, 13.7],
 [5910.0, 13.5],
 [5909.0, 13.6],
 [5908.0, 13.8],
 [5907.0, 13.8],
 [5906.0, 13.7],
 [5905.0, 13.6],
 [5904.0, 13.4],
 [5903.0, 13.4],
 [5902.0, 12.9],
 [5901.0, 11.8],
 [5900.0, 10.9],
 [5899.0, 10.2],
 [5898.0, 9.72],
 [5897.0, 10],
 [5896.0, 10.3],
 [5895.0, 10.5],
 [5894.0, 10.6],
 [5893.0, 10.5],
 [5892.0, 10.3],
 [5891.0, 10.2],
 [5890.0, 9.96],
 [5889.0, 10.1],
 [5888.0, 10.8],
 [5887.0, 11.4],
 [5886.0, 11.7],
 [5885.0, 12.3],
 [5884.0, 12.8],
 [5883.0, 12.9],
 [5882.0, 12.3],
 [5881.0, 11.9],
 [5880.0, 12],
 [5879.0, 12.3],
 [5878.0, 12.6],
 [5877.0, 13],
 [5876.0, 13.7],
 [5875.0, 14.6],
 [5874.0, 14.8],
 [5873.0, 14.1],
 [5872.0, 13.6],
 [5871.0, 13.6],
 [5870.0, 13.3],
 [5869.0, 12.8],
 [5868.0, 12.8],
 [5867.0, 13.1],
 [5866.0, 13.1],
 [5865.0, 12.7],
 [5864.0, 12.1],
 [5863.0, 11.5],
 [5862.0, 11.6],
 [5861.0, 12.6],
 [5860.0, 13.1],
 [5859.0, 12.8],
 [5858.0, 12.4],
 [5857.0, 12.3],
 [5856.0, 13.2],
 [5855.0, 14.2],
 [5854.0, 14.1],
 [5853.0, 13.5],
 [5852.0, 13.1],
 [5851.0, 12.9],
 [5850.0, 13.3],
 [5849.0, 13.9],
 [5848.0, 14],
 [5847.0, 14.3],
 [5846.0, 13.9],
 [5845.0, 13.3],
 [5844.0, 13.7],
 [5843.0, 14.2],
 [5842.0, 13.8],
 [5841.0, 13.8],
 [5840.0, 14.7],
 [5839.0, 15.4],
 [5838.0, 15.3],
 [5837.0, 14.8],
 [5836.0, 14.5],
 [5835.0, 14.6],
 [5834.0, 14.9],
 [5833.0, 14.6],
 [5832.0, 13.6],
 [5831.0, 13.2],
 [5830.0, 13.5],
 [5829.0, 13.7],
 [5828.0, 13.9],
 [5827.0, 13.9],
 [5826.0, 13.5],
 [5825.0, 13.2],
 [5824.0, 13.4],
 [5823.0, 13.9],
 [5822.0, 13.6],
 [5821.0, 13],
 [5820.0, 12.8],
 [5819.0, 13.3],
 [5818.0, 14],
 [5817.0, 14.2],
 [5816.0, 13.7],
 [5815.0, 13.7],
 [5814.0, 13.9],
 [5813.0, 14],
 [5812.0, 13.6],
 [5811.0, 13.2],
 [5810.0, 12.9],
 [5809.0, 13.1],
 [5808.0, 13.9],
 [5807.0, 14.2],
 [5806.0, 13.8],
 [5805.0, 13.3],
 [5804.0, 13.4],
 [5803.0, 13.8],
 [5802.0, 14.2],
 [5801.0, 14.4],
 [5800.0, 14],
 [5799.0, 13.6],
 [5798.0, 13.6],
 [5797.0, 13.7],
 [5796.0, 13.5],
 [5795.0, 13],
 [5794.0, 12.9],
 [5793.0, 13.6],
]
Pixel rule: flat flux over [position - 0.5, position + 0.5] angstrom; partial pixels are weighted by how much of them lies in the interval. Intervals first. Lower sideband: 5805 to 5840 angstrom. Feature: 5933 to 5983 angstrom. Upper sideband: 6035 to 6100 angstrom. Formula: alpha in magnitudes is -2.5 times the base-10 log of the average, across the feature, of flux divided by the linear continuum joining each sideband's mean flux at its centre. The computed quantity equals 0.03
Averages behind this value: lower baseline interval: 13.9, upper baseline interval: 13.7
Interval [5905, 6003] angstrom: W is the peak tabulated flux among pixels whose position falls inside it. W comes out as 14.9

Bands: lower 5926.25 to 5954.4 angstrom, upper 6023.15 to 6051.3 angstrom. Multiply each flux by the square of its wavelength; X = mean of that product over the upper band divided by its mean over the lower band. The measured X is 1.08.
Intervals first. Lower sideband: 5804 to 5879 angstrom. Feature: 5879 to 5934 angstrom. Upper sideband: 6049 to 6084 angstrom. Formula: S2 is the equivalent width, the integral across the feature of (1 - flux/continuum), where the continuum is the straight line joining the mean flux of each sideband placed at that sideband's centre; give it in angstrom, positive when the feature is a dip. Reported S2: 4.79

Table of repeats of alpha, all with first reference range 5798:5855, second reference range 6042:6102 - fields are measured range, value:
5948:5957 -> 0.06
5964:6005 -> 0.02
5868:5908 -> 0.14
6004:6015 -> 0.07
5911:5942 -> 0.03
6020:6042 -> 0.02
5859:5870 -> 0.10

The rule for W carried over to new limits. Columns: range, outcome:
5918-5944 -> 14.4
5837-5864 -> 15.4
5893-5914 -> 14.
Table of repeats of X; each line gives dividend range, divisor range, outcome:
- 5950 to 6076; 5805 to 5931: 1.08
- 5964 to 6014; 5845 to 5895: 1.09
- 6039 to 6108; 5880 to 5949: 1.13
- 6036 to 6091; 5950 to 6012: 1.07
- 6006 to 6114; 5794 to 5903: 1.10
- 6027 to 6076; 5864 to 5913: 1.18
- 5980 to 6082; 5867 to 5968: 1.09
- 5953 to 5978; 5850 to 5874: 1.07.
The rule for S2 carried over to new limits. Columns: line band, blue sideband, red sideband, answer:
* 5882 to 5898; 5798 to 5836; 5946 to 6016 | 3.0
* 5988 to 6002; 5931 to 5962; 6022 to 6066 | 0.7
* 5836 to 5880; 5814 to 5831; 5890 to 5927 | -1.0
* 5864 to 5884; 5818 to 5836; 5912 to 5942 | 0.7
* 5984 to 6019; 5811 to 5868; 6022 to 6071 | 2.2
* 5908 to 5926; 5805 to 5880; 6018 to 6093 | 0.1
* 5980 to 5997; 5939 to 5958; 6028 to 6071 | 0.1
